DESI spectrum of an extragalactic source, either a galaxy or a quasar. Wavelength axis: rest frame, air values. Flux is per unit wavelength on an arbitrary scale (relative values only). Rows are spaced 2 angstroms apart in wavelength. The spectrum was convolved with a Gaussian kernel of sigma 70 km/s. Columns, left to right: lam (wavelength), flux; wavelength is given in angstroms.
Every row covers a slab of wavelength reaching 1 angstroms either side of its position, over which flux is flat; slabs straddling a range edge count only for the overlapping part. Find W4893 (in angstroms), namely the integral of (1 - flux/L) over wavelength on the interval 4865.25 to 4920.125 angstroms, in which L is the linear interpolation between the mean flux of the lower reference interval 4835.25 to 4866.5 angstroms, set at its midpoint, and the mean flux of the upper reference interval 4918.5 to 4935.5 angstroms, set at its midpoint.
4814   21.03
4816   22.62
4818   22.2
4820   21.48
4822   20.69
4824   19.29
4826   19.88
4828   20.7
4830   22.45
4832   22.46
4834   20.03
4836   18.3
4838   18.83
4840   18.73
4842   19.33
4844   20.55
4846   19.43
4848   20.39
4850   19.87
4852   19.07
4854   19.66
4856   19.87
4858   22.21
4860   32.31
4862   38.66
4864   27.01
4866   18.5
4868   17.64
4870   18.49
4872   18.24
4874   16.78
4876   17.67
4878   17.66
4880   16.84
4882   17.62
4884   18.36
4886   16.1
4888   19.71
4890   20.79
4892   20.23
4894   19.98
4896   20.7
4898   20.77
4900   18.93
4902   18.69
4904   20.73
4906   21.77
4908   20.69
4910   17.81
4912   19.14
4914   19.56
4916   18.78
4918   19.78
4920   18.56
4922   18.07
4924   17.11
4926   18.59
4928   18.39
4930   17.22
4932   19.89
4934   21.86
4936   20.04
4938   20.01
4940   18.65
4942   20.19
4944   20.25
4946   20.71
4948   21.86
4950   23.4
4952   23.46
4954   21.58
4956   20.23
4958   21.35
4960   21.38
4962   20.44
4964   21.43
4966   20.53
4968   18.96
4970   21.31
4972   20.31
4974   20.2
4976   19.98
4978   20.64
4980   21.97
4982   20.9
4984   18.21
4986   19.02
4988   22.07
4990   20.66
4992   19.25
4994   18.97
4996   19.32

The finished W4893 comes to 3.5 angstroms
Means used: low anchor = 22.1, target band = 19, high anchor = 18.8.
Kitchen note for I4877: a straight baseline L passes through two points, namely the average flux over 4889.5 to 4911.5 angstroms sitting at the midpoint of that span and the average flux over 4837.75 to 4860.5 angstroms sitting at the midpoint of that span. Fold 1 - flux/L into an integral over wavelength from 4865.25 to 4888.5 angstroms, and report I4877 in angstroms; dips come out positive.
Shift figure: 2.96 angstroms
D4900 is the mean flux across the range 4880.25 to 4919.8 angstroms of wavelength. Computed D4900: 19.4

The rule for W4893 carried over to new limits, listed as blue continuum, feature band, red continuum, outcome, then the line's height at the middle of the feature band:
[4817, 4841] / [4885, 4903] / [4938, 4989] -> 0.90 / 20.6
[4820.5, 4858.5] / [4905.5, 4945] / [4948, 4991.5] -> 2.51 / 20.6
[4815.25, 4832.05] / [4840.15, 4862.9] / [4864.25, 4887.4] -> -3.78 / 19.5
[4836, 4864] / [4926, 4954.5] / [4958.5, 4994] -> 0.64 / 20.9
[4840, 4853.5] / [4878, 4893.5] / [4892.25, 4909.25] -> 1.22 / 20.1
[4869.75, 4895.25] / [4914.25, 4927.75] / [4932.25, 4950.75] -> 0.92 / 19.9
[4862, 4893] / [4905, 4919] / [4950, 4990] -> 0.20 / 19.9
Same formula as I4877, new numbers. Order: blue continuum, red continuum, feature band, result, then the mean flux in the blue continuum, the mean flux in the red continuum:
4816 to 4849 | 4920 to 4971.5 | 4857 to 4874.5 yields -2.7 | 20.4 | 20.2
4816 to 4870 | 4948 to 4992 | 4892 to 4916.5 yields 1.6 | 21.5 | 20.8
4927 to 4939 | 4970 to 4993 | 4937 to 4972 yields -1.8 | 19.6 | 20.3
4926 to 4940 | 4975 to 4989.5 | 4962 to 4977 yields -0.2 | 19.4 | 20.4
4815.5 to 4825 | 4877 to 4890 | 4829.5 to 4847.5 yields 0.3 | 21.2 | 18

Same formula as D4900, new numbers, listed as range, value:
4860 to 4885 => 20.8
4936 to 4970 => 20.9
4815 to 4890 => 20.5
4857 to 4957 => 20.2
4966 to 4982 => 20.5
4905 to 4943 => 19.3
